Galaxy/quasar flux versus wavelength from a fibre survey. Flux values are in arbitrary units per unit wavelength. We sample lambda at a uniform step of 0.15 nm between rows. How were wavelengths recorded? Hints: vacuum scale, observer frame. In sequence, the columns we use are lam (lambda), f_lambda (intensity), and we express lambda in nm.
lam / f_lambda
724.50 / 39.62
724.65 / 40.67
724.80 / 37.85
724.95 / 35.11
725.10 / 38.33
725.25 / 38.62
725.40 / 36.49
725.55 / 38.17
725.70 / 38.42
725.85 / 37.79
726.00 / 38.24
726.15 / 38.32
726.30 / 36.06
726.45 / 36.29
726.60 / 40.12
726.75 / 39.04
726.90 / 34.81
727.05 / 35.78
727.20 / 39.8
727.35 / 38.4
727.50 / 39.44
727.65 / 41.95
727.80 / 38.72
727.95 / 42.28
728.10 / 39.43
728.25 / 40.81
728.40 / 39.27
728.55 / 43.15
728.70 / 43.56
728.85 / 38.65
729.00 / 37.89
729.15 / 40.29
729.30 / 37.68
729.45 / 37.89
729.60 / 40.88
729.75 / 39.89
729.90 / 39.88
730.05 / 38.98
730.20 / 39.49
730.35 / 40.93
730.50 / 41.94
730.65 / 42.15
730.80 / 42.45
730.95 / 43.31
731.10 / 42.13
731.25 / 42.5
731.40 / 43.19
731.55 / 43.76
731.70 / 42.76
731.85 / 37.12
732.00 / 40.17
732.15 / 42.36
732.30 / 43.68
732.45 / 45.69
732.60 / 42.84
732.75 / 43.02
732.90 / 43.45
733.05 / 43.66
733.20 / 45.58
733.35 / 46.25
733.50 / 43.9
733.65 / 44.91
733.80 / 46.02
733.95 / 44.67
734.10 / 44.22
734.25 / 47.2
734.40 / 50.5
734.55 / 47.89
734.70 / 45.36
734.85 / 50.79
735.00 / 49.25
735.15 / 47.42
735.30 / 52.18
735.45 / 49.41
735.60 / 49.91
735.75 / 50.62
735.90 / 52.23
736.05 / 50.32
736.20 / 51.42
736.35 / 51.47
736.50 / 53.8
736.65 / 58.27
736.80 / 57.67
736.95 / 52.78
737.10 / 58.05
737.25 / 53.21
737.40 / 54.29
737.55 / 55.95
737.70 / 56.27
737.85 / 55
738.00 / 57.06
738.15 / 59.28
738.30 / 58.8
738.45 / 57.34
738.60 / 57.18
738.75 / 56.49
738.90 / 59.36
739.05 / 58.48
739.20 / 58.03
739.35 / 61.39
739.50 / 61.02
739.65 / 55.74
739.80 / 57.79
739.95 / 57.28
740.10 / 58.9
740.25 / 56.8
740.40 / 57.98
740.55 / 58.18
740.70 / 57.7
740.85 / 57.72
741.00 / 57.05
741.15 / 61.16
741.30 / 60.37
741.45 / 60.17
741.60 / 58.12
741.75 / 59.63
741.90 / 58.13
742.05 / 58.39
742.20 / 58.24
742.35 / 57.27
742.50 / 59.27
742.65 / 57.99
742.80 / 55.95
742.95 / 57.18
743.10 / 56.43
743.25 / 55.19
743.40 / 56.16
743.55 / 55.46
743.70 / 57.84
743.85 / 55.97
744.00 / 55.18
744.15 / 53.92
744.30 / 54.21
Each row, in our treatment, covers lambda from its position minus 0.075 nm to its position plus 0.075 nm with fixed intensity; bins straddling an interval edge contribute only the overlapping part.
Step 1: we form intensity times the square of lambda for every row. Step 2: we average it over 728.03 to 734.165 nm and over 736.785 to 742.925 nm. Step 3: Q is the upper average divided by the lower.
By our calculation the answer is 1.41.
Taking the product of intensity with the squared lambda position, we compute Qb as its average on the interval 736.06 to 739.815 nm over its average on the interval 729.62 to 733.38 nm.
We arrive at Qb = 1.36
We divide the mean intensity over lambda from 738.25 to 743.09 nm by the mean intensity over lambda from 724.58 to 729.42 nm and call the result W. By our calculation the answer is 1.50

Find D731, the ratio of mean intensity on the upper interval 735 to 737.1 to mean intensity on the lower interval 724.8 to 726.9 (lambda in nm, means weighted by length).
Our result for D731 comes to 1.39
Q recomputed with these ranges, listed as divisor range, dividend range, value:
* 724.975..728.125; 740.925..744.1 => 1.57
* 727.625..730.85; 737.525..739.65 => 1.47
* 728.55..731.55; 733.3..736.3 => 1.20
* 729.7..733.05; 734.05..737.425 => 1.24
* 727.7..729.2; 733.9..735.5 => 1.21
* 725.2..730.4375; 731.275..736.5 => 1.21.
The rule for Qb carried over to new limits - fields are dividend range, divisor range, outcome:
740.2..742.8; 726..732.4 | 1.50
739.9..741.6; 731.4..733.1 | 1.40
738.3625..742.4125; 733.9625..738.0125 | 1.14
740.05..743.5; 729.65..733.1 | 1.42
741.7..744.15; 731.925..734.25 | 1.33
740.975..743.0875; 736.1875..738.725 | 1.06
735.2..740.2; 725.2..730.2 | 1.47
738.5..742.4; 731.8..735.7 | 1.30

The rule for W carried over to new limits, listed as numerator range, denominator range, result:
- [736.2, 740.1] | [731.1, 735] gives 1.28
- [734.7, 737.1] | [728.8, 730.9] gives 1.30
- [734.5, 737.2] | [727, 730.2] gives 1.30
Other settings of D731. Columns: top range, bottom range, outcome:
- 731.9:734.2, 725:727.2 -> 1.17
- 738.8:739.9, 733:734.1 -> 1.31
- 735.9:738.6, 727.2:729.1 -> 1.37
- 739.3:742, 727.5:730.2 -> 1.46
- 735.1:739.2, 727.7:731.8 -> 1.34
